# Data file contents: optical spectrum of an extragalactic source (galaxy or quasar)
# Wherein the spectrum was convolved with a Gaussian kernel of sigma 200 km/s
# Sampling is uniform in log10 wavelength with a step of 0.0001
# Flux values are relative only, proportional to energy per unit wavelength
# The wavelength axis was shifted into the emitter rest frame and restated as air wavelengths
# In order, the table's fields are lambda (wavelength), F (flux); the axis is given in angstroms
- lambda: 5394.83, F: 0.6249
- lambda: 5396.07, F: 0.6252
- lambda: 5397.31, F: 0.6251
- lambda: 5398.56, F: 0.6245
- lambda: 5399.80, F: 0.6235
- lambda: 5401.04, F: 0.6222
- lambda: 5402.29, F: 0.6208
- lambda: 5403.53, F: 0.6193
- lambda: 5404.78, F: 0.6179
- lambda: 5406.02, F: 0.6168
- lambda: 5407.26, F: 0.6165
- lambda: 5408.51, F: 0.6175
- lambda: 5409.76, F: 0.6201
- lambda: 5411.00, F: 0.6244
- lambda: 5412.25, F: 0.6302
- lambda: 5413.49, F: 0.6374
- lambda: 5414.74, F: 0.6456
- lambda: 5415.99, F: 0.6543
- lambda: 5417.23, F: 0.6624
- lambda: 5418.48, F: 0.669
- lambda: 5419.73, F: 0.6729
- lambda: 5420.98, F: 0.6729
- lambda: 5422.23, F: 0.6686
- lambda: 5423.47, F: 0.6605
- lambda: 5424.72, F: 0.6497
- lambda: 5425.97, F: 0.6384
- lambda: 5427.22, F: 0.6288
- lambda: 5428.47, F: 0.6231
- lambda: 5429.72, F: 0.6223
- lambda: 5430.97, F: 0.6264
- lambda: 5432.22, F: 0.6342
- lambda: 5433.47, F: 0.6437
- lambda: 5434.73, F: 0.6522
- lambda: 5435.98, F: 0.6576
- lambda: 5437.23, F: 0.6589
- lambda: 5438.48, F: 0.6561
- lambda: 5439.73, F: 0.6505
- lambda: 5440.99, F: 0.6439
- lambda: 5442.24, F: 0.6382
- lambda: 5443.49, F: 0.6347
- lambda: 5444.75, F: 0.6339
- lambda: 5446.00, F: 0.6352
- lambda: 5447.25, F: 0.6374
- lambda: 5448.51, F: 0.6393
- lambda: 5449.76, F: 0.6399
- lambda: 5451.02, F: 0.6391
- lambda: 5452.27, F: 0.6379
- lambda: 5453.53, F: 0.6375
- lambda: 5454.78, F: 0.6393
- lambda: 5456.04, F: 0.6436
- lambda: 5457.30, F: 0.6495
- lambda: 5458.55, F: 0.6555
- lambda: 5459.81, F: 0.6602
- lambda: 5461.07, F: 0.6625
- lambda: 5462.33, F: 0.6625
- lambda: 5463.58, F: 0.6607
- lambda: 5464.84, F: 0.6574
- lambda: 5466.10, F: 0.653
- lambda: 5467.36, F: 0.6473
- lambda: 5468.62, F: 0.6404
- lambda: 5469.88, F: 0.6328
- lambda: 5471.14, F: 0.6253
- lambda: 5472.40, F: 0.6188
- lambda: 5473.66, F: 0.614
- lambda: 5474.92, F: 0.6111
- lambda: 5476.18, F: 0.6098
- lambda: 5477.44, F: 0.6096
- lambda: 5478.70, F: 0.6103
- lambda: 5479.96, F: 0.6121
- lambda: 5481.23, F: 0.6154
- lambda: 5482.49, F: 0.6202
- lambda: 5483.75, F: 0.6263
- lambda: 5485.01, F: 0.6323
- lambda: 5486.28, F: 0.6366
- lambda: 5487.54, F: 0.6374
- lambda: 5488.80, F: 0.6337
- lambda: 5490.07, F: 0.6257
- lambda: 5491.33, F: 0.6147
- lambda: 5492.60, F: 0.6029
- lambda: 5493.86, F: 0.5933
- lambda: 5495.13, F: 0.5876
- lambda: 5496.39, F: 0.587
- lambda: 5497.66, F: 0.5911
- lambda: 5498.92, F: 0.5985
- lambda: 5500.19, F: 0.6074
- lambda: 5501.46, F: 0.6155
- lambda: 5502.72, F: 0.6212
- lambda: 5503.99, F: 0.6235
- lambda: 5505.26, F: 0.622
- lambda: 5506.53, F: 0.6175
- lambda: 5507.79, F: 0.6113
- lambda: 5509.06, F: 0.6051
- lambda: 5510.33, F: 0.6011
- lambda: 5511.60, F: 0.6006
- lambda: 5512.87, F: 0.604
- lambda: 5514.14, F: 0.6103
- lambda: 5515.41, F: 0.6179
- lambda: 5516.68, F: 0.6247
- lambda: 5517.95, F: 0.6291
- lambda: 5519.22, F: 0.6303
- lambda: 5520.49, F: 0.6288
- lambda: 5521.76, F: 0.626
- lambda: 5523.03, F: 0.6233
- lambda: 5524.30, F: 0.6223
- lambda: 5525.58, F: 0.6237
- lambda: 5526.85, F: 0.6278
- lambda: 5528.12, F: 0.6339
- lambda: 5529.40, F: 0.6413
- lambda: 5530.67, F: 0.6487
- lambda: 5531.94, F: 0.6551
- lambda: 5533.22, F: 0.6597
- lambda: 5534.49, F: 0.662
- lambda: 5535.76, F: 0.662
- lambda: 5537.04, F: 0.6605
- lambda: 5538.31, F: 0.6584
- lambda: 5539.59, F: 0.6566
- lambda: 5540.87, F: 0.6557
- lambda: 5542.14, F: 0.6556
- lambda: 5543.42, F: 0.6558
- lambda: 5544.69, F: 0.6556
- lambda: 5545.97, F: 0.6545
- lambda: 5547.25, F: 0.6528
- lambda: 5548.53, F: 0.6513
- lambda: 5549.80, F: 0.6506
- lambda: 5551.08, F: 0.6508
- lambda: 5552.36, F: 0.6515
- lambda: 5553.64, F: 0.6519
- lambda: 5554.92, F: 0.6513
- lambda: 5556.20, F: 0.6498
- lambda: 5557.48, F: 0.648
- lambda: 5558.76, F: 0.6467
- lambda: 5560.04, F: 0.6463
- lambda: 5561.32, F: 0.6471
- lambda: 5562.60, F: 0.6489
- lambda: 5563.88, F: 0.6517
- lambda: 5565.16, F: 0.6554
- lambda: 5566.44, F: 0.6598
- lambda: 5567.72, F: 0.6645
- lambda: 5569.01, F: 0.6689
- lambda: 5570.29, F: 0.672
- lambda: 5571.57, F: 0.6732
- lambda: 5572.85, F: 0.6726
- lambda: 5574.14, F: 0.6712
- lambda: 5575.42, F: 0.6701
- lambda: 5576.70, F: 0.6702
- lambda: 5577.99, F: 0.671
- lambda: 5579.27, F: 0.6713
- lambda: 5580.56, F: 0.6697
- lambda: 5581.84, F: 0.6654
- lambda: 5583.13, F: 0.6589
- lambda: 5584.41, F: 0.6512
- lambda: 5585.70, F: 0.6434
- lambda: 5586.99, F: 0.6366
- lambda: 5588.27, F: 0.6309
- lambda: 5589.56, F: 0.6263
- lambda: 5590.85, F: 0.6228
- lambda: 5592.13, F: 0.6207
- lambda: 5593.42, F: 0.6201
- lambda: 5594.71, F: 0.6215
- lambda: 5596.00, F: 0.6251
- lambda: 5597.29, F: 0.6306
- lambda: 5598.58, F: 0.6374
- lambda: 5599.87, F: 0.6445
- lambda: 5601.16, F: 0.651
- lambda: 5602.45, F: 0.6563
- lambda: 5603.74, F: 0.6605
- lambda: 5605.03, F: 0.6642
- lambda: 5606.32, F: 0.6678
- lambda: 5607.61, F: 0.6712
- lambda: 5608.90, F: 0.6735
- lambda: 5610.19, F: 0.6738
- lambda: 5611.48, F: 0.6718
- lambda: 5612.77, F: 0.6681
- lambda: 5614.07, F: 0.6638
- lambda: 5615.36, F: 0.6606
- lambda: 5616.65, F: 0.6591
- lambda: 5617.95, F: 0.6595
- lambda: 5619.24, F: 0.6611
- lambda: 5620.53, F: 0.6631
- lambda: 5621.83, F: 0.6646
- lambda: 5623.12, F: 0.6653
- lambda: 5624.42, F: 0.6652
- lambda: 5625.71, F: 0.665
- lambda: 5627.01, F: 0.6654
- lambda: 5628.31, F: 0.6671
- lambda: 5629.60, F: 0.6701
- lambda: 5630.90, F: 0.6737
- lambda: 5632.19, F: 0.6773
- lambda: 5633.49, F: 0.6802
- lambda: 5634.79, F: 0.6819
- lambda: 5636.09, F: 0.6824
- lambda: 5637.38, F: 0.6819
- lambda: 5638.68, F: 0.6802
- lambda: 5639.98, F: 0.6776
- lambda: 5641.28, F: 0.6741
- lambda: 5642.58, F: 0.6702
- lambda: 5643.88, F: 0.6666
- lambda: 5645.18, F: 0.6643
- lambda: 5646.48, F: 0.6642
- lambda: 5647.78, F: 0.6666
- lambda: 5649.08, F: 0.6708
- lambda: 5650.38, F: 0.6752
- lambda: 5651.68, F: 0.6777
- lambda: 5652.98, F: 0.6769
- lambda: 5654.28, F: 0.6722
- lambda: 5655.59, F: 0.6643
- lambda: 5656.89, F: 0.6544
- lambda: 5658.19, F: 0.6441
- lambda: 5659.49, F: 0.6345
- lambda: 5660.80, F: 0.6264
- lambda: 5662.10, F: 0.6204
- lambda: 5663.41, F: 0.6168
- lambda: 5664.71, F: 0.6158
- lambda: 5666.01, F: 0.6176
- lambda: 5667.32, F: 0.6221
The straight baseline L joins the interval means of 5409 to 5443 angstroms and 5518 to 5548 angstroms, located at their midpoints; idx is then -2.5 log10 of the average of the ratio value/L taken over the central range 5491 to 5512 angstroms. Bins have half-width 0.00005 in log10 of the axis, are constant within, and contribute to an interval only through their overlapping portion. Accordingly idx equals 0.07 mag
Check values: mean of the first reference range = 0.646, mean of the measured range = 0.606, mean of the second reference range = 0.645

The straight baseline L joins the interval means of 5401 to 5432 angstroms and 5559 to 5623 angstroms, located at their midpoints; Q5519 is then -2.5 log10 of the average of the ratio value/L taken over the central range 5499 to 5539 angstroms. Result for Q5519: 0.03 mag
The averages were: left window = 0.638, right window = 0.655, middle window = 0.628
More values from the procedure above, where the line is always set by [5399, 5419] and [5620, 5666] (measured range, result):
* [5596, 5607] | 0.01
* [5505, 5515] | 0.06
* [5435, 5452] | -0.01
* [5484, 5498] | 0.05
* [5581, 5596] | 0.03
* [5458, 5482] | 0.01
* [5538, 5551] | -0.01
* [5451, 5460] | -0.01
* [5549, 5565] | 0.00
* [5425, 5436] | 0.00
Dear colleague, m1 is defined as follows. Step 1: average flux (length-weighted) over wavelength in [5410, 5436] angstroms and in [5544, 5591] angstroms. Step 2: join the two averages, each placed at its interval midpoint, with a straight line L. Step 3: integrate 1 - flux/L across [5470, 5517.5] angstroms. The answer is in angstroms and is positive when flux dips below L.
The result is 2.69 angstroms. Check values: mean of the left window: 0.646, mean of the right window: 0.655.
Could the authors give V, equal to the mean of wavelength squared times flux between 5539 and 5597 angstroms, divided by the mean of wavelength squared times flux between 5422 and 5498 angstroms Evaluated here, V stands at 1.07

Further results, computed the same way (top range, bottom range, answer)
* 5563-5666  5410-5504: 1.10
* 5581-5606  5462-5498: 1.07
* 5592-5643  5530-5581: 1.03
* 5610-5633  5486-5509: 1.14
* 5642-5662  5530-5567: 1.05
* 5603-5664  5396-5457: 1.12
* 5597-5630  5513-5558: 1.06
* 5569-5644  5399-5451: 1.10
